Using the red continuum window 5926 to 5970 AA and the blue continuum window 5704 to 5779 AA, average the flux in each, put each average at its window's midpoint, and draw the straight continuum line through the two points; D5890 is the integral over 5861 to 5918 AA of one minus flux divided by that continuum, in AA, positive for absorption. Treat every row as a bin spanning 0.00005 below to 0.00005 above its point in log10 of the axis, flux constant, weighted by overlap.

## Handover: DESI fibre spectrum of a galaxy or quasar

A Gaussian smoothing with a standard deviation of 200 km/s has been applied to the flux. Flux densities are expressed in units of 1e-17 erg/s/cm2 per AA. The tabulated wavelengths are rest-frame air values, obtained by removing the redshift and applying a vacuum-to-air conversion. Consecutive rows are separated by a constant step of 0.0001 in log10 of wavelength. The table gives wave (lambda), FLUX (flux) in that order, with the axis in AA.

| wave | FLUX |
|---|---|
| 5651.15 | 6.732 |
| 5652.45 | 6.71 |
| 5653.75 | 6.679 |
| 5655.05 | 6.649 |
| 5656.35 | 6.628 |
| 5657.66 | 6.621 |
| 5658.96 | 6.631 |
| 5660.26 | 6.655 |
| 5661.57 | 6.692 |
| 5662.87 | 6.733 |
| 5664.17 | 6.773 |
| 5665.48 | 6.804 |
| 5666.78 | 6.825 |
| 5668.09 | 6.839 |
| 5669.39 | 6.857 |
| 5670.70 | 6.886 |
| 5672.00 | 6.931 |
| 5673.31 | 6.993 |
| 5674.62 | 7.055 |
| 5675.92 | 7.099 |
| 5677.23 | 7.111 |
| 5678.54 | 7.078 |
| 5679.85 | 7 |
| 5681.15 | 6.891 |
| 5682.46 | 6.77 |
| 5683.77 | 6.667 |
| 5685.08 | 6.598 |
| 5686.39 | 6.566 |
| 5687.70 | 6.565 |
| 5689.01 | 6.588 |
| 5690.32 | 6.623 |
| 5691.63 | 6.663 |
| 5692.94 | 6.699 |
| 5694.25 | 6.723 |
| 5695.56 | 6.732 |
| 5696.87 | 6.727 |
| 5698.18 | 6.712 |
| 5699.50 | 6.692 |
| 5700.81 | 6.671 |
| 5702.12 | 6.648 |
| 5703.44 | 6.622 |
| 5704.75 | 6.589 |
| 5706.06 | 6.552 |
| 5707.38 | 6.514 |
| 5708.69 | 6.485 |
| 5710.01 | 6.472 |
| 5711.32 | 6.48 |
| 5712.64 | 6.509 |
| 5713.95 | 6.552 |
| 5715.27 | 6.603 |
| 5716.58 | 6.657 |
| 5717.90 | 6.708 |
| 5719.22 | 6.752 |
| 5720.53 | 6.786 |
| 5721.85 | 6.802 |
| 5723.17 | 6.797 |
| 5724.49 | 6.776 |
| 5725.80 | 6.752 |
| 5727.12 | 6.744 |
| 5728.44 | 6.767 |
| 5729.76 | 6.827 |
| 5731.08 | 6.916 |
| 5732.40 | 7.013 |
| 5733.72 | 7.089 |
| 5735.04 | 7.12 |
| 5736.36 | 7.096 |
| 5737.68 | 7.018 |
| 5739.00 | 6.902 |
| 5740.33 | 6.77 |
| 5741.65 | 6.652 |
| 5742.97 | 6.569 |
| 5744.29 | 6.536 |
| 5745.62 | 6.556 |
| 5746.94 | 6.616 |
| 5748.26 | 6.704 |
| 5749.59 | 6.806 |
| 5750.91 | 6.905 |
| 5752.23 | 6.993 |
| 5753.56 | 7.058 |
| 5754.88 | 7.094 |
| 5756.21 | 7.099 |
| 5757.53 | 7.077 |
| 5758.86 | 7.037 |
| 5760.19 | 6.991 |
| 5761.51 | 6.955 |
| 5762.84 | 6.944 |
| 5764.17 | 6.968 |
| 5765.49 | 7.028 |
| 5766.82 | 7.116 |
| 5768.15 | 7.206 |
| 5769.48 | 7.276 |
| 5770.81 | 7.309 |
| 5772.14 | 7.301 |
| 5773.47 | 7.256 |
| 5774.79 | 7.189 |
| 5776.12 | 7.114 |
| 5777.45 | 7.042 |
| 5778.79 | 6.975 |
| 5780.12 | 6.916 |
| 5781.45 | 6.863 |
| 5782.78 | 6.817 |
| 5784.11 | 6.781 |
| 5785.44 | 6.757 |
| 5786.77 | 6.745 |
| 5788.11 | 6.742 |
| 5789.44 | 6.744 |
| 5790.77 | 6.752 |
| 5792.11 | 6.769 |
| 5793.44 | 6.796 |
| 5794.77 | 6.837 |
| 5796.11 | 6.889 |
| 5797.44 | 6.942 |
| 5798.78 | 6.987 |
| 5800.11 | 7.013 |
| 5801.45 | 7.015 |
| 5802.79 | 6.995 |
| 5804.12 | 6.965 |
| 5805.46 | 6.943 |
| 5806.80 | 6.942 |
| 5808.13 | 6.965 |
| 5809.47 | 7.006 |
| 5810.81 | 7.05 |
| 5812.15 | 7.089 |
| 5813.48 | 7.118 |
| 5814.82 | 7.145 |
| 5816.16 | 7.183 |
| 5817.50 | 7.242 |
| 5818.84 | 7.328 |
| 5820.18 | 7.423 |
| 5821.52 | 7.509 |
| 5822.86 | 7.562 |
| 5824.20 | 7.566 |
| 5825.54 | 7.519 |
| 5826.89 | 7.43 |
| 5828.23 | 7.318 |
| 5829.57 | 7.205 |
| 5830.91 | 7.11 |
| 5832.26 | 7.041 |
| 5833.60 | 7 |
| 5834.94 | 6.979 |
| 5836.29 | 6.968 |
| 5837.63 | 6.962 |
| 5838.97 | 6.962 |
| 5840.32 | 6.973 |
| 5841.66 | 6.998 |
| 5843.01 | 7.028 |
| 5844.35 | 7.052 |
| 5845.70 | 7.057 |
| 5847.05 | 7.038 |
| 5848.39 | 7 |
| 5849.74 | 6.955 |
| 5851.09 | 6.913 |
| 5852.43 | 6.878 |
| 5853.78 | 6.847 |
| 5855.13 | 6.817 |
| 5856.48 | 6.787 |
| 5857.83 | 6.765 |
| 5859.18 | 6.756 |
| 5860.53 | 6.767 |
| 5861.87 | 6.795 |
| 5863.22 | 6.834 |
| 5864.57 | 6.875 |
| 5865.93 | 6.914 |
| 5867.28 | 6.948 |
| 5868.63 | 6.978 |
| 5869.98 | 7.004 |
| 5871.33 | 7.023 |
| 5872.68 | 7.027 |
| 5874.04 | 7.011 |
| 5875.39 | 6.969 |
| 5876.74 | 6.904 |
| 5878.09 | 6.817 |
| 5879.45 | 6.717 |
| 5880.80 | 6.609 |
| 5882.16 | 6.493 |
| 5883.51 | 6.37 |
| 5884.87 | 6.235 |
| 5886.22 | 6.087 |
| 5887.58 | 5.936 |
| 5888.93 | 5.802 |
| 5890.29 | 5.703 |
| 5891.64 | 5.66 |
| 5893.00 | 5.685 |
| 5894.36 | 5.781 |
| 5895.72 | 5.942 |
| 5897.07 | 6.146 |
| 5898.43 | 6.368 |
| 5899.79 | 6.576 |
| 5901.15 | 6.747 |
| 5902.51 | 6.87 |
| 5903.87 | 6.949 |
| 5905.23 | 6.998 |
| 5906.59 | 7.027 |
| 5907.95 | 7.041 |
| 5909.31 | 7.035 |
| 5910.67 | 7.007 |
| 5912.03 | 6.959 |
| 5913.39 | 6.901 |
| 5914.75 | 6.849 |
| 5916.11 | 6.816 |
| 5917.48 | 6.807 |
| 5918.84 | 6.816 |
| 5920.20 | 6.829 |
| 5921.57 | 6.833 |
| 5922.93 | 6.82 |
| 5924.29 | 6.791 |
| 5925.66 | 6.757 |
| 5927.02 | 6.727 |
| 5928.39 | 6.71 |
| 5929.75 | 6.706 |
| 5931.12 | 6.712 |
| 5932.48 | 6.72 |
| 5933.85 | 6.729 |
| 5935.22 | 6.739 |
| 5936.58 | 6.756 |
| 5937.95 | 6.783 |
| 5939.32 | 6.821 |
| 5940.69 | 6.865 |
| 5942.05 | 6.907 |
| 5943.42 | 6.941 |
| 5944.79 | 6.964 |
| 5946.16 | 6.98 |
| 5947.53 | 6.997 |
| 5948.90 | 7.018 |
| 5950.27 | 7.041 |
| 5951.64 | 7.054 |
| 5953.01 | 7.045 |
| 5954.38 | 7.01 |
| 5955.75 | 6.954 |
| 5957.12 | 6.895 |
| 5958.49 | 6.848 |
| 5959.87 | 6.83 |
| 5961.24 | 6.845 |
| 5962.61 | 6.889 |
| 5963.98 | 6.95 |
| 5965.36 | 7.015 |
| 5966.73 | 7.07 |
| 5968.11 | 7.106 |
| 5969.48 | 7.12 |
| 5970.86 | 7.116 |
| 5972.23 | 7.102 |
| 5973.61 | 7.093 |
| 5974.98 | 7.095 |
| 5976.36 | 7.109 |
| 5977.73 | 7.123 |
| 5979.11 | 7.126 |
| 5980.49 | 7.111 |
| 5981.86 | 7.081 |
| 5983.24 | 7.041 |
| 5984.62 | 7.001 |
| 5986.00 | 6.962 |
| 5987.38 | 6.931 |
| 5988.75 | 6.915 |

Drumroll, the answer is 2.2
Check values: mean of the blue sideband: 6.87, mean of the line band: 6.62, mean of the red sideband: 6.9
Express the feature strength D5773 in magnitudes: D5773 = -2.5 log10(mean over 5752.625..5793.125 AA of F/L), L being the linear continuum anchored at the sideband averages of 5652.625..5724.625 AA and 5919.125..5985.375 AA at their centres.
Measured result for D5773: -0.03 mag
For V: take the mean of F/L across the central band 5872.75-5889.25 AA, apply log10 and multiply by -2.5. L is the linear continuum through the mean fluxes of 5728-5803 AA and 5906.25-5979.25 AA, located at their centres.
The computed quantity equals 0.06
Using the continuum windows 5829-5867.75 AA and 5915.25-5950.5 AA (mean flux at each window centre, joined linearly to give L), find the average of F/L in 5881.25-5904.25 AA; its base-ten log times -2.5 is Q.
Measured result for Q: 0.11 mag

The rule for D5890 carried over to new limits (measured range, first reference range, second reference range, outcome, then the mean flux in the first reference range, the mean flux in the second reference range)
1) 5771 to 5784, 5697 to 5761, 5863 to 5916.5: -0.6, 6.77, 6.61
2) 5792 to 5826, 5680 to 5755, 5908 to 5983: -1.5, 6.73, 6.93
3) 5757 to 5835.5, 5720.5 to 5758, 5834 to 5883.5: -2.2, 6.86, 6.89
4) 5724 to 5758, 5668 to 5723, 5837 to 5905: -0.8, 6.72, 6.67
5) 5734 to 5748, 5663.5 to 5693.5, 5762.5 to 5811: 0.2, 6.82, 6.97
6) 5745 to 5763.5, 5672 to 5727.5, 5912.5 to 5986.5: -0.4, 6.72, 6.92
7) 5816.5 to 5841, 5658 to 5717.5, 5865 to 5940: -2.0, 6.72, 6.65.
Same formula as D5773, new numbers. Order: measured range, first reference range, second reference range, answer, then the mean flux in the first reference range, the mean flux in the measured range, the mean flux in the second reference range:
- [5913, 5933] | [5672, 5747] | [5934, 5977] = 0.023 mag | 6.75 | 6.79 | 6.96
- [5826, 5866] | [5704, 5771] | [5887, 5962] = -0.033 mag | 6.83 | 6.97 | 6.71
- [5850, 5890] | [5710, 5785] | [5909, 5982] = 0.032 mag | 6.89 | 6.71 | 6.92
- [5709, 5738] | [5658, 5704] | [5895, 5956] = 0.001 mag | 6.77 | 6.78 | 6.82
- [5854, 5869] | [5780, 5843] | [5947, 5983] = 0.031 mag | 7.04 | 6.84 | 7.03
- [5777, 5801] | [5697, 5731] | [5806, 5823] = 0.031 mag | 6.66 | 6.85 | 7.19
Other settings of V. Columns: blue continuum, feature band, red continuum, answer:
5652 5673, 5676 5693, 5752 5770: 0.01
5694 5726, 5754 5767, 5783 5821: -0.03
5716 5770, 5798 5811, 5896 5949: -0.02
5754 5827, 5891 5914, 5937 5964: 0.06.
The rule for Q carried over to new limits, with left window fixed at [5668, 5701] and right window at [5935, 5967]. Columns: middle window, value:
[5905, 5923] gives 0.00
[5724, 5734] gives -0.01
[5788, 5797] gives 0.01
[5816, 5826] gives -0.09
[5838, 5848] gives -0.02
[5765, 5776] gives -0.06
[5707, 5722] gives 0.03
